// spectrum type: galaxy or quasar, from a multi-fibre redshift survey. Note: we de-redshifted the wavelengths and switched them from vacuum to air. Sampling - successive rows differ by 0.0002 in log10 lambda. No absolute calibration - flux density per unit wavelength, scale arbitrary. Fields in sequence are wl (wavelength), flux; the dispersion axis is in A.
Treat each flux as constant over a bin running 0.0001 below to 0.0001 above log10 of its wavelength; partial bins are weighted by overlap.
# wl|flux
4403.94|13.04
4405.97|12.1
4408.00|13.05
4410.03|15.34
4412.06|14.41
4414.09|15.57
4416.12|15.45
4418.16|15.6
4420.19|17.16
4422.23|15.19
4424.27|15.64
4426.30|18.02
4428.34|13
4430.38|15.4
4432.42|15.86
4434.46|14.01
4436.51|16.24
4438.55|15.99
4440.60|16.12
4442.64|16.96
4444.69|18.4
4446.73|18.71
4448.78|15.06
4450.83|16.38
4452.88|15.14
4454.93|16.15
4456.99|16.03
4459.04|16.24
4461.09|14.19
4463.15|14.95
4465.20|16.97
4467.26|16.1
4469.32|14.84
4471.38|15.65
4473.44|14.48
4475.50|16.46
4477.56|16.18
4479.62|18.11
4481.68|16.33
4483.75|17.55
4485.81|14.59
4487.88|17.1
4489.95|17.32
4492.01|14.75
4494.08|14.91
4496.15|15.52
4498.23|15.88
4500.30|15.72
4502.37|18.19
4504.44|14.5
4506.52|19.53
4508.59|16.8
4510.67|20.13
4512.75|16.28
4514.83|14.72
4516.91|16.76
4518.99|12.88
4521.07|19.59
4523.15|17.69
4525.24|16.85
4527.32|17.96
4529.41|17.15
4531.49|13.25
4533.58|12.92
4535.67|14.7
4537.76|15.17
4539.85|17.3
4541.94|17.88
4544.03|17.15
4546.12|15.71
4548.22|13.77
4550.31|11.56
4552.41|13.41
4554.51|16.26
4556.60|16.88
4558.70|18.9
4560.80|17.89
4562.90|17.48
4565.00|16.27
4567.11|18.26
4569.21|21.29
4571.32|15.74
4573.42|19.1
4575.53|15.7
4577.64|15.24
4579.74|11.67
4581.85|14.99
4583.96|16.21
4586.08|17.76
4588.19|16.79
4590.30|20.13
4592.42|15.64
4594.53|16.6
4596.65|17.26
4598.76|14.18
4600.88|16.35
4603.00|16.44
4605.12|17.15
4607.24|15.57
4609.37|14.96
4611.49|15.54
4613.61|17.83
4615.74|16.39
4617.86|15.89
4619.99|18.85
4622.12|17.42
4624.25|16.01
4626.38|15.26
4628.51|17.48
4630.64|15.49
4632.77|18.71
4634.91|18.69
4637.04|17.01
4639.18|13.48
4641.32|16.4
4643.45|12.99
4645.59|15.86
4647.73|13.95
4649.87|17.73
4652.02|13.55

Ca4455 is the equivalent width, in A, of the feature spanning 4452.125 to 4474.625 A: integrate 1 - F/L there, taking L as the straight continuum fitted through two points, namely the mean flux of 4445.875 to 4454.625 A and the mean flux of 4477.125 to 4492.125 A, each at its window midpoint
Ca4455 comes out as 1.2 A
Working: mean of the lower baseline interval 16.3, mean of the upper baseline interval 16.6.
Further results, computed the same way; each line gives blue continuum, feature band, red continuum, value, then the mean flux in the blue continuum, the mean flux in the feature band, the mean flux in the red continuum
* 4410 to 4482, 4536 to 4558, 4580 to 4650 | 0.8 A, 15.9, 15.5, 16.3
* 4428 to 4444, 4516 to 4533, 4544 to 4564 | -0.7 A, 15.6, 16.4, 15.8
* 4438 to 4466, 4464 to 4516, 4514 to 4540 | -0.9 A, 16.2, 16.3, 15.9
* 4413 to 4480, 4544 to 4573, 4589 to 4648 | -0.5 A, 15.9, 16.5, 16.4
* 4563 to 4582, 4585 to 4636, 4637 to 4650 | -3.3 A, 16.6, 16.8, 15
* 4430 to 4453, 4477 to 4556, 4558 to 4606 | 2.1 A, 16.3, 16.1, 16.8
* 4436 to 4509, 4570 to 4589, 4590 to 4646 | 0.4 A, 16.2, 16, 16.4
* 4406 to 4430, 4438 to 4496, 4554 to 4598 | -1.5 A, 15.2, 16.1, 16.9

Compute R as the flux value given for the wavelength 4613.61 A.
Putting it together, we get 17.83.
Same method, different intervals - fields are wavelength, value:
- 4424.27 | 15.64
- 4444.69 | 18.4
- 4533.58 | 12.92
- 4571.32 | 15.74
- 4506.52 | 19.53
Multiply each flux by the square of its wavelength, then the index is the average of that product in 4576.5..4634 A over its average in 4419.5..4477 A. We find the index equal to 1.10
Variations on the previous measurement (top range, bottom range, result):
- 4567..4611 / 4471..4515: 1.05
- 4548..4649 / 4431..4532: 1.06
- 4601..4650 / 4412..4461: 1.11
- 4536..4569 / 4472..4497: 1.05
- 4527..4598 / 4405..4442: 1.13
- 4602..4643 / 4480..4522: 1.06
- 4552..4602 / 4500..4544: 1.04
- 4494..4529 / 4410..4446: 1.10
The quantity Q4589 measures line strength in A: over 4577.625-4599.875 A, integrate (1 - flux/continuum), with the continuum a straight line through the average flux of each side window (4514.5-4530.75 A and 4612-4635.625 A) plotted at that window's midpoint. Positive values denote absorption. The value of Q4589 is 1.1 A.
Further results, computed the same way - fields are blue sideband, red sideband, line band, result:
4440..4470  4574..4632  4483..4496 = 0.2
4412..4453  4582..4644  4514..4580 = 0.4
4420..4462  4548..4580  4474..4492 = -0.5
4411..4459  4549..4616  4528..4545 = 0.6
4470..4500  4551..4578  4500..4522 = -0.6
